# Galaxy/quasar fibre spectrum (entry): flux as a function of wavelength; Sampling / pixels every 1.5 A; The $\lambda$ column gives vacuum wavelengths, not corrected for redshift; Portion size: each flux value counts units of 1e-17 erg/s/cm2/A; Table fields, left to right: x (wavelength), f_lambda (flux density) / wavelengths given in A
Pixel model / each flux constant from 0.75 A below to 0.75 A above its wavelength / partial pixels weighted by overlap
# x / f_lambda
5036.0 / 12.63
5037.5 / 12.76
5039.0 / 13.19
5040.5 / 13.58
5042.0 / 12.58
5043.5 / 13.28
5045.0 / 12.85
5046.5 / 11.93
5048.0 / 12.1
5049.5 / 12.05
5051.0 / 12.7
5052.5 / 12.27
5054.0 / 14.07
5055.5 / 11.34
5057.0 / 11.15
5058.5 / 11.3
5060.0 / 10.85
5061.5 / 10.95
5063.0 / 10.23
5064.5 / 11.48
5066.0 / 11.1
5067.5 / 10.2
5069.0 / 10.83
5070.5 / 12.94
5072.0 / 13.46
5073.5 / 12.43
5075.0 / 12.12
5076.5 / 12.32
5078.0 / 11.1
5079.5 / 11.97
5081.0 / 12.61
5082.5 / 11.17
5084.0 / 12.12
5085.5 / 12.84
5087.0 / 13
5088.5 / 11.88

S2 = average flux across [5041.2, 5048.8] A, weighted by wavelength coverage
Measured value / 12.6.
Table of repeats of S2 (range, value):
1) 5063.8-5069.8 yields 10.9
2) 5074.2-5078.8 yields 11.9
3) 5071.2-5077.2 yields 12.6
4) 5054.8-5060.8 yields 11.2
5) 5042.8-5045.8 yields 13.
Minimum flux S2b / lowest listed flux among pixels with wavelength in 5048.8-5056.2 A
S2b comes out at 11.34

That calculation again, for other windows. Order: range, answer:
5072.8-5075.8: 12.12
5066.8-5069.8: 10.2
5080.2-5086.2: 11.17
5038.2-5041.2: 13.19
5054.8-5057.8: 11.15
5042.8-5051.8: 11.93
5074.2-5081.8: 11.1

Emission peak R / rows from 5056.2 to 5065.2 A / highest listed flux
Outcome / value 11.48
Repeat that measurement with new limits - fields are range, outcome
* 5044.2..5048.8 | 12.85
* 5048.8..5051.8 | 12.7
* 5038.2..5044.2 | 13.58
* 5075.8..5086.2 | 12.84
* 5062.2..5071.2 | 12.94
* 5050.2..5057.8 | 14.07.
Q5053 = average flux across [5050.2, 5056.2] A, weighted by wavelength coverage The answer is 12.6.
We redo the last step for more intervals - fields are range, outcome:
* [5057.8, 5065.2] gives 11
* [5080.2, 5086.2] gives 12.2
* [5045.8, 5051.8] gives 12.2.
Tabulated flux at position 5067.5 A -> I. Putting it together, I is 10.2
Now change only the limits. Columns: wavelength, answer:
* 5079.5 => 11.97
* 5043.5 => 13.28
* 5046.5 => 11.93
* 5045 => 12.85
